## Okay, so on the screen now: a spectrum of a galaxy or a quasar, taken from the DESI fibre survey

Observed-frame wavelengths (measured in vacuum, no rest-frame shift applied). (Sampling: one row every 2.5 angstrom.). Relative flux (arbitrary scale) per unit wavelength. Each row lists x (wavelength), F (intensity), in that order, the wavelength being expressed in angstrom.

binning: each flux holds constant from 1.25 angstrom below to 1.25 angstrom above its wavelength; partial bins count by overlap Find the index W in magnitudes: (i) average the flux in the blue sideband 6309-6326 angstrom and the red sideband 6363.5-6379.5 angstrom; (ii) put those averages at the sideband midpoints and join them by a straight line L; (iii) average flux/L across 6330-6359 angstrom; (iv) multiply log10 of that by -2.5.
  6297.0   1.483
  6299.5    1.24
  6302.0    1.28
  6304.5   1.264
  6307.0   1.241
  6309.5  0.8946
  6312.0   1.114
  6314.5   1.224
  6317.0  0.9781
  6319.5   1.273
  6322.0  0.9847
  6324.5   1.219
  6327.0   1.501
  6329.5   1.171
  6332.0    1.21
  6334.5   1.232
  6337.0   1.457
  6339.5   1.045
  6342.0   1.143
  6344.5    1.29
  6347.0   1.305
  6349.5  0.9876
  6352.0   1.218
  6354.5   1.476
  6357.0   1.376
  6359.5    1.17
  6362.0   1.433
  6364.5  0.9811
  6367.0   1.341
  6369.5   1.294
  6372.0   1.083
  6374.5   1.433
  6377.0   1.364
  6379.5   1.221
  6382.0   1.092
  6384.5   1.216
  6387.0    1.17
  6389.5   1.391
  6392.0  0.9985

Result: -0.06 mag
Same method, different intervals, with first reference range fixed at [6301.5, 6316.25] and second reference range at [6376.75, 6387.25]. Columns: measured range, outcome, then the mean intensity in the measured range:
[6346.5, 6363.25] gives -0.083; 1.28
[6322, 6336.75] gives -0.077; 1.26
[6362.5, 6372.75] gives -0.004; 1.2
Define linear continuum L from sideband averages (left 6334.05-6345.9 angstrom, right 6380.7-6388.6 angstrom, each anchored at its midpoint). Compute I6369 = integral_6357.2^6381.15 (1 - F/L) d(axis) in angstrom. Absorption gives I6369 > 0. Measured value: -1.4 angstrom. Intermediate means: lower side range 1.23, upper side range 1.17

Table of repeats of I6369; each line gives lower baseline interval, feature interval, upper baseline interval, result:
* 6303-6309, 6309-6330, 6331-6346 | 1.02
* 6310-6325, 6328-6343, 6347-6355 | -0.59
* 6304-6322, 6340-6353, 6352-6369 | 0.64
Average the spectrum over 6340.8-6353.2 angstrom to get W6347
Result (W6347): 1.19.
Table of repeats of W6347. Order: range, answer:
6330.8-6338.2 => 1.3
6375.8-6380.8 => 1.29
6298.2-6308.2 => 1.26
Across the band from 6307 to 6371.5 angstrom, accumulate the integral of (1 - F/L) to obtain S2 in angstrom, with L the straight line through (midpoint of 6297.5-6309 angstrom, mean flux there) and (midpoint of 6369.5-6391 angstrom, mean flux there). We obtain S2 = 1.8 angstrom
